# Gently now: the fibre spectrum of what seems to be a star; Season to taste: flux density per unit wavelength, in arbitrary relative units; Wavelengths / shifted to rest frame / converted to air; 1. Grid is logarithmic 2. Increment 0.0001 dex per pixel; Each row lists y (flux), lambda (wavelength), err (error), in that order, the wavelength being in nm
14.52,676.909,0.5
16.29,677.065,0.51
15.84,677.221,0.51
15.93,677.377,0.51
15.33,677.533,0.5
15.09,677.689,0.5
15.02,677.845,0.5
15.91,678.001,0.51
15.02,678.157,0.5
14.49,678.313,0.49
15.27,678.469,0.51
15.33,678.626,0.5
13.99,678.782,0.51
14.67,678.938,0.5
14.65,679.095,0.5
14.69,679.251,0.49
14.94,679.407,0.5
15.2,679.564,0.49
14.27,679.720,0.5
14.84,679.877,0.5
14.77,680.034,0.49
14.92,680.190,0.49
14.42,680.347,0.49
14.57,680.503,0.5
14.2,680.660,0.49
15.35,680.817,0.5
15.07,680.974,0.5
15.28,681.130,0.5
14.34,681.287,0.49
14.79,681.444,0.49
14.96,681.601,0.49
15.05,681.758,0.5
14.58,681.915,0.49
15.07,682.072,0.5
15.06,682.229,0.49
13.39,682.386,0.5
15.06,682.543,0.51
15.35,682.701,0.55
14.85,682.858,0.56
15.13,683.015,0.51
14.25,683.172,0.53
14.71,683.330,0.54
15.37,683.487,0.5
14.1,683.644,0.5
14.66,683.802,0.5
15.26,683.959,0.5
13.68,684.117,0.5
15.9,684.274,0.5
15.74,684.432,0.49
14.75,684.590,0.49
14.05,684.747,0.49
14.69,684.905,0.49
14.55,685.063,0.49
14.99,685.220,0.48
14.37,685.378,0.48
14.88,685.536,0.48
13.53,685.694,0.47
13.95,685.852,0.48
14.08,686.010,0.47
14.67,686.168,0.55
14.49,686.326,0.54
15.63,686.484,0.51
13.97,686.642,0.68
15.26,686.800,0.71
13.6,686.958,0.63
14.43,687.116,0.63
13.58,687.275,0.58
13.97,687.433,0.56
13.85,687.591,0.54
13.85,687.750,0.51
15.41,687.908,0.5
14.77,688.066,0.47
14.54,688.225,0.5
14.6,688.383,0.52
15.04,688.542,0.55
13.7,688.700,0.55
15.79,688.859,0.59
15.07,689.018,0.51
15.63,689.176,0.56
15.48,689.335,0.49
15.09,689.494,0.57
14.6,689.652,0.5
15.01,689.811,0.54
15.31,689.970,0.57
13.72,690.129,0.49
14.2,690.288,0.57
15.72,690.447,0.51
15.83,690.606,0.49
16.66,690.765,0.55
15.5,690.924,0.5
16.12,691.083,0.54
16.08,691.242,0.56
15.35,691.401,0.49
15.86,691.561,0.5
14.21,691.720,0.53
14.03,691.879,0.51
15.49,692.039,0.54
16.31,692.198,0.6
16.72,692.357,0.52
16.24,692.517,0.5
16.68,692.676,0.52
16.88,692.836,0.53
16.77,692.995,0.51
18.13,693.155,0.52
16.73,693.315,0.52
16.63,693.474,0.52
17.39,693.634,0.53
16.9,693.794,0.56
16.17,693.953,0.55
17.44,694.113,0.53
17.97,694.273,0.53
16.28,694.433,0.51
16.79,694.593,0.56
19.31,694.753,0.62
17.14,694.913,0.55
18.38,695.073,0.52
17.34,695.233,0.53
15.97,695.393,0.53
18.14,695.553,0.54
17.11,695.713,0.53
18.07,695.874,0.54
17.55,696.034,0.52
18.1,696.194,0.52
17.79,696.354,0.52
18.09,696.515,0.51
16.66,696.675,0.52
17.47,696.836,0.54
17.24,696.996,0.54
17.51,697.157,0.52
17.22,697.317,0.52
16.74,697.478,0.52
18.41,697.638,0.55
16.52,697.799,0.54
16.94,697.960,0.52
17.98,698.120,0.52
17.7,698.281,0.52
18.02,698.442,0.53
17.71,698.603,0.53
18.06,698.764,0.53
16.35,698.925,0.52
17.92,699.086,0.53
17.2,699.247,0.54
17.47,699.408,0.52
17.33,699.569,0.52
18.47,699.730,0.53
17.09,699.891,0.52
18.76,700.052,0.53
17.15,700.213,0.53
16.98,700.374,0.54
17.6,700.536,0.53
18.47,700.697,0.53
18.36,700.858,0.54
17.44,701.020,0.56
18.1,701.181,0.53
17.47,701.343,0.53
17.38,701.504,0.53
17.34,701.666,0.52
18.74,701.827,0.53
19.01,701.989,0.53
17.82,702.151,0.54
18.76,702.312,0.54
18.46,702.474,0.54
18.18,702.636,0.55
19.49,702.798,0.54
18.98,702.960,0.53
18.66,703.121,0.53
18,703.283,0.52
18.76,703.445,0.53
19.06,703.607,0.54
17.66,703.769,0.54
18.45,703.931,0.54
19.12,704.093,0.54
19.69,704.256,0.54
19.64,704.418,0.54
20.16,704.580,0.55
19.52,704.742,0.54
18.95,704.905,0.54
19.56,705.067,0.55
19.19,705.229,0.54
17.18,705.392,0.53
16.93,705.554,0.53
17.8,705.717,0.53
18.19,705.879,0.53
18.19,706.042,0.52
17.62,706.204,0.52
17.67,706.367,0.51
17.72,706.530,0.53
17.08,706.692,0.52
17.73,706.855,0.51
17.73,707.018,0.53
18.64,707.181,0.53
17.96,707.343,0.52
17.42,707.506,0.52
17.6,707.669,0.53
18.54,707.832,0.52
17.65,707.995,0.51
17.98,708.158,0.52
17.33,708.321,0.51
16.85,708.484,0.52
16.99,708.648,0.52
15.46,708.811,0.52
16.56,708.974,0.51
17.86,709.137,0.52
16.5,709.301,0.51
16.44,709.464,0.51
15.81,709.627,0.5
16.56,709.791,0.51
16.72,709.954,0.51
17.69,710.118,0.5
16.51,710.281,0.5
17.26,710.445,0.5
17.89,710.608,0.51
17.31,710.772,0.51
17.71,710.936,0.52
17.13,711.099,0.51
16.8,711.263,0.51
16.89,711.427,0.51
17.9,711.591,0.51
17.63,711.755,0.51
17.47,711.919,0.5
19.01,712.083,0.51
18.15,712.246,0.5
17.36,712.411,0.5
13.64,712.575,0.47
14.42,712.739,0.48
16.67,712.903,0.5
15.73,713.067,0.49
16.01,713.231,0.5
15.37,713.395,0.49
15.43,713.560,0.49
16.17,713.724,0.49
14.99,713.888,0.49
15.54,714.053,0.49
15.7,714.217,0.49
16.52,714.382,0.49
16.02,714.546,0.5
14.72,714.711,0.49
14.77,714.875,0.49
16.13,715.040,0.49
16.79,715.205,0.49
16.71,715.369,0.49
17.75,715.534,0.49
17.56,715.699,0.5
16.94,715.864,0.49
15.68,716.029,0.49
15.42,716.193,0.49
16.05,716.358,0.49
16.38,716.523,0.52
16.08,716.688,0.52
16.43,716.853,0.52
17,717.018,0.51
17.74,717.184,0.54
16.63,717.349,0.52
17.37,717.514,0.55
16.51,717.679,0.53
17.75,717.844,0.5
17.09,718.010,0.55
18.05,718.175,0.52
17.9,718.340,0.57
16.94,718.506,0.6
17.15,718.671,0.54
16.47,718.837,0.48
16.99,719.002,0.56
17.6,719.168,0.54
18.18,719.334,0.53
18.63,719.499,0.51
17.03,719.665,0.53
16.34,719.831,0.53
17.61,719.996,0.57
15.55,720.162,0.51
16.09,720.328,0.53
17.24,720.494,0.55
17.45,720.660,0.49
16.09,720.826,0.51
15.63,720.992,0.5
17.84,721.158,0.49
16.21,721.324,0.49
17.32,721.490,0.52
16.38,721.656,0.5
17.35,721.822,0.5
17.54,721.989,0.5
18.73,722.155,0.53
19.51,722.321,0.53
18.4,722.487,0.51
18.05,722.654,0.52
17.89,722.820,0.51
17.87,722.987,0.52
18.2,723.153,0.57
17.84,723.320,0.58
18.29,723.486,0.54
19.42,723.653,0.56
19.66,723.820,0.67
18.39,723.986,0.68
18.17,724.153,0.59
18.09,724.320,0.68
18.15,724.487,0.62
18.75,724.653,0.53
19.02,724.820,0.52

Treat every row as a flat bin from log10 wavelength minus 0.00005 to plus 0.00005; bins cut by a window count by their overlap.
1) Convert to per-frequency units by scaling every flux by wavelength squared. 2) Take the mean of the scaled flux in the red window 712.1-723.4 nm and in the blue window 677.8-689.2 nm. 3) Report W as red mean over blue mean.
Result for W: 1.26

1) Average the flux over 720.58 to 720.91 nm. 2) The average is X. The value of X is 16.8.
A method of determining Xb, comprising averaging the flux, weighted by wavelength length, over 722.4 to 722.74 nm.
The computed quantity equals 18.2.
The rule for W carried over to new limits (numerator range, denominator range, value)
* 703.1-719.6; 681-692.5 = 1.24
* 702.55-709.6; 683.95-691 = 1.29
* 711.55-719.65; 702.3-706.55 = 0.92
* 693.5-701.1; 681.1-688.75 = 1.24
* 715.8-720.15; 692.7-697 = 1.05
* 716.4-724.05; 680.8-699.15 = 1.20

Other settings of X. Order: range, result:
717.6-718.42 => 17.5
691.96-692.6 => 16.2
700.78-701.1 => 17.9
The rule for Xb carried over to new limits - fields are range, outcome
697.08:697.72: 17.5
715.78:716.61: 16.1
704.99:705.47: 18.6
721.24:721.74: 16.7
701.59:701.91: 18.1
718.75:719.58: 17.6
